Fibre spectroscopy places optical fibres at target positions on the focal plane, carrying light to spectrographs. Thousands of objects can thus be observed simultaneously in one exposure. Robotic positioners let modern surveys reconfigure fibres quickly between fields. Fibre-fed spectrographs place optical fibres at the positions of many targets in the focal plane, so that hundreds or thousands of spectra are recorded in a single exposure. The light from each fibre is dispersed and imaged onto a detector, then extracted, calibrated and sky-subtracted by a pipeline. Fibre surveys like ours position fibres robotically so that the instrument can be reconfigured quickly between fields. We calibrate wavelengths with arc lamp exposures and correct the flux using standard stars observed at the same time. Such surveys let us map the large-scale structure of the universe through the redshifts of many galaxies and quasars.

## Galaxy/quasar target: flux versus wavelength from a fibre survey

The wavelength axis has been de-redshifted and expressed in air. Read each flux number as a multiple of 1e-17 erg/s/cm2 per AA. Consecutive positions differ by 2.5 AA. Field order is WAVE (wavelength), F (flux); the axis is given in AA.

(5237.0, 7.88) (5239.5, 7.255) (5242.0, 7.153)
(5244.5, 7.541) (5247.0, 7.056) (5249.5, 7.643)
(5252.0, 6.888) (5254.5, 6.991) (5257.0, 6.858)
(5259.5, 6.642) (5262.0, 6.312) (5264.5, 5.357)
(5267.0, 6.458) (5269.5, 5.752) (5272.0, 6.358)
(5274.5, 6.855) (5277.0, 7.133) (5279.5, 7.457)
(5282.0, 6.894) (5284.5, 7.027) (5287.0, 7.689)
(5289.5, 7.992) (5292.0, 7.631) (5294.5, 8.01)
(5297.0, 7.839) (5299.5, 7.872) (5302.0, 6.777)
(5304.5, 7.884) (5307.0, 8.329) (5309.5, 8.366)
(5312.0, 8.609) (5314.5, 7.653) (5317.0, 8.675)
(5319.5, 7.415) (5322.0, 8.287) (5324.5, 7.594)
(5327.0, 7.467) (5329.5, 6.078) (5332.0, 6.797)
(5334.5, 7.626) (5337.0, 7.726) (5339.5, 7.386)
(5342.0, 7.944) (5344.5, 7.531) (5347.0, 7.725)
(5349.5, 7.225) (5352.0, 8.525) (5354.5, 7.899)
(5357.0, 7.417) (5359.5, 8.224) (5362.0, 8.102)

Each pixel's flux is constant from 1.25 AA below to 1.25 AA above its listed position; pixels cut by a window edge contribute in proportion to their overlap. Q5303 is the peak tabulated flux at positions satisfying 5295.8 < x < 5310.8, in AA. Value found 8.366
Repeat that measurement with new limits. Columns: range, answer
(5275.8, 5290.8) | 7.992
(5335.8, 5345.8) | 7.944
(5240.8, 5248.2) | 7.541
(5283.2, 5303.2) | 8.01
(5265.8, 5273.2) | 6.458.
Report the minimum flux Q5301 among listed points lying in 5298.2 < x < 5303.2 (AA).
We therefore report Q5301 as 6.777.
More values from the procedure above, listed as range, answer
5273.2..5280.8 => 6.855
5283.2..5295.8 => 7.027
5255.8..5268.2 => 5.357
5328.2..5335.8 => 6.078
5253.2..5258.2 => 6.858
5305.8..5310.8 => 8.329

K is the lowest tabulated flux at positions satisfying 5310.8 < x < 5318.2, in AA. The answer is 7.653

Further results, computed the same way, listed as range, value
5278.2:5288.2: 6.894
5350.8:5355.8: 7.899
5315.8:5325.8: 7.415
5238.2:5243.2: 7.153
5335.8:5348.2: 7.386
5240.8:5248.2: 7.056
